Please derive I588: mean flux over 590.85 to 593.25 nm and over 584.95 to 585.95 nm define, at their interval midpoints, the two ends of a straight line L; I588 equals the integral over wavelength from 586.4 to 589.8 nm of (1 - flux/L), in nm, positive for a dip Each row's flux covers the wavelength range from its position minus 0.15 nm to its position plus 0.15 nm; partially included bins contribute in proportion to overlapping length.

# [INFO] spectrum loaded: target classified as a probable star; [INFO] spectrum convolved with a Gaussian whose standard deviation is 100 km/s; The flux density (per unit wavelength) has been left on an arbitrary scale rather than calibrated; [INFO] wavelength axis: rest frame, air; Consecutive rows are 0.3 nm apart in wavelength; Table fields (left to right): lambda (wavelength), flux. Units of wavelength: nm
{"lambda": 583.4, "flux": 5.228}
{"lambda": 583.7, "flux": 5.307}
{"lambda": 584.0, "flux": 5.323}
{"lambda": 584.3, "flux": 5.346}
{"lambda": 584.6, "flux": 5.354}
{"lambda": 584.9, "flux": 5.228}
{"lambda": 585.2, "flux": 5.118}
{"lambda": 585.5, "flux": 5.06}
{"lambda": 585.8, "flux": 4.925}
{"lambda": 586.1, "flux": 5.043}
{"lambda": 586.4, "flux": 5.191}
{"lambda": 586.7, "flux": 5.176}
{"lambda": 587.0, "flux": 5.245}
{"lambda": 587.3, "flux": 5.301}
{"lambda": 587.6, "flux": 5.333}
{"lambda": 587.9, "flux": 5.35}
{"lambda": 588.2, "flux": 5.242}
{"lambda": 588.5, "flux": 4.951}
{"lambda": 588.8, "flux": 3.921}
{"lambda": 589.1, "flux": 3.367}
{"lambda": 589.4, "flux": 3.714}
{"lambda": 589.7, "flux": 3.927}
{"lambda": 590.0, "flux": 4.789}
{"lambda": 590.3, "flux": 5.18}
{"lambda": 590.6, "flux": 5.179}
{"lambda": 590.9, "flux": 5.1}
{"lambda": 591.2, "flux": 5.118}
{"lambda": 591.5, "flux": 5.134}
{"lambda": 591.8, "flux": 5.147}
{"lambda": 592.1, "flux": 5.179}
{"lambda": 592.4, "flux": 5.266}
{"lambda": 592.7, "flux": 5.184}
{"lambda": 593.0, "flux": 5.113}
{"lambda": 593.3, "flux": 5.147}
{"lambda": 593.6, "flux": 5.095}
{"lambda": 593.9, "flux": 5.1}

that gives 0.25 nm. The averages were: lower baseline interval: 5.05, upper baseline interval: 5.16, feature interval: 4.72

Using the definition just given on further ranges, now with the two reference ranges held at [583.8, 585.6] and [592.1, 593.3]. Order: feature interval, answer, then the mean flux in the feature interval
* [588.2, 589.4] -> 0.24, 4.18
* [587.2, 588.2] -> -0.02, 5.32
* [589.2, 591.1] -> 0.21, 4.63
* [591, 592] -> 0.01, 5.13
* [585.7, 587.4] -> 0.03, 5.15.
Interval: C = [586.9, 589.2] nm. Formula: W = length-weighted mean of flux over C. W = 4.86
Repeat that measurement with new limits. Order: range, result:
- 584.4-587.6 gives 5.17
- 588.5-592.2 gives 4.65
